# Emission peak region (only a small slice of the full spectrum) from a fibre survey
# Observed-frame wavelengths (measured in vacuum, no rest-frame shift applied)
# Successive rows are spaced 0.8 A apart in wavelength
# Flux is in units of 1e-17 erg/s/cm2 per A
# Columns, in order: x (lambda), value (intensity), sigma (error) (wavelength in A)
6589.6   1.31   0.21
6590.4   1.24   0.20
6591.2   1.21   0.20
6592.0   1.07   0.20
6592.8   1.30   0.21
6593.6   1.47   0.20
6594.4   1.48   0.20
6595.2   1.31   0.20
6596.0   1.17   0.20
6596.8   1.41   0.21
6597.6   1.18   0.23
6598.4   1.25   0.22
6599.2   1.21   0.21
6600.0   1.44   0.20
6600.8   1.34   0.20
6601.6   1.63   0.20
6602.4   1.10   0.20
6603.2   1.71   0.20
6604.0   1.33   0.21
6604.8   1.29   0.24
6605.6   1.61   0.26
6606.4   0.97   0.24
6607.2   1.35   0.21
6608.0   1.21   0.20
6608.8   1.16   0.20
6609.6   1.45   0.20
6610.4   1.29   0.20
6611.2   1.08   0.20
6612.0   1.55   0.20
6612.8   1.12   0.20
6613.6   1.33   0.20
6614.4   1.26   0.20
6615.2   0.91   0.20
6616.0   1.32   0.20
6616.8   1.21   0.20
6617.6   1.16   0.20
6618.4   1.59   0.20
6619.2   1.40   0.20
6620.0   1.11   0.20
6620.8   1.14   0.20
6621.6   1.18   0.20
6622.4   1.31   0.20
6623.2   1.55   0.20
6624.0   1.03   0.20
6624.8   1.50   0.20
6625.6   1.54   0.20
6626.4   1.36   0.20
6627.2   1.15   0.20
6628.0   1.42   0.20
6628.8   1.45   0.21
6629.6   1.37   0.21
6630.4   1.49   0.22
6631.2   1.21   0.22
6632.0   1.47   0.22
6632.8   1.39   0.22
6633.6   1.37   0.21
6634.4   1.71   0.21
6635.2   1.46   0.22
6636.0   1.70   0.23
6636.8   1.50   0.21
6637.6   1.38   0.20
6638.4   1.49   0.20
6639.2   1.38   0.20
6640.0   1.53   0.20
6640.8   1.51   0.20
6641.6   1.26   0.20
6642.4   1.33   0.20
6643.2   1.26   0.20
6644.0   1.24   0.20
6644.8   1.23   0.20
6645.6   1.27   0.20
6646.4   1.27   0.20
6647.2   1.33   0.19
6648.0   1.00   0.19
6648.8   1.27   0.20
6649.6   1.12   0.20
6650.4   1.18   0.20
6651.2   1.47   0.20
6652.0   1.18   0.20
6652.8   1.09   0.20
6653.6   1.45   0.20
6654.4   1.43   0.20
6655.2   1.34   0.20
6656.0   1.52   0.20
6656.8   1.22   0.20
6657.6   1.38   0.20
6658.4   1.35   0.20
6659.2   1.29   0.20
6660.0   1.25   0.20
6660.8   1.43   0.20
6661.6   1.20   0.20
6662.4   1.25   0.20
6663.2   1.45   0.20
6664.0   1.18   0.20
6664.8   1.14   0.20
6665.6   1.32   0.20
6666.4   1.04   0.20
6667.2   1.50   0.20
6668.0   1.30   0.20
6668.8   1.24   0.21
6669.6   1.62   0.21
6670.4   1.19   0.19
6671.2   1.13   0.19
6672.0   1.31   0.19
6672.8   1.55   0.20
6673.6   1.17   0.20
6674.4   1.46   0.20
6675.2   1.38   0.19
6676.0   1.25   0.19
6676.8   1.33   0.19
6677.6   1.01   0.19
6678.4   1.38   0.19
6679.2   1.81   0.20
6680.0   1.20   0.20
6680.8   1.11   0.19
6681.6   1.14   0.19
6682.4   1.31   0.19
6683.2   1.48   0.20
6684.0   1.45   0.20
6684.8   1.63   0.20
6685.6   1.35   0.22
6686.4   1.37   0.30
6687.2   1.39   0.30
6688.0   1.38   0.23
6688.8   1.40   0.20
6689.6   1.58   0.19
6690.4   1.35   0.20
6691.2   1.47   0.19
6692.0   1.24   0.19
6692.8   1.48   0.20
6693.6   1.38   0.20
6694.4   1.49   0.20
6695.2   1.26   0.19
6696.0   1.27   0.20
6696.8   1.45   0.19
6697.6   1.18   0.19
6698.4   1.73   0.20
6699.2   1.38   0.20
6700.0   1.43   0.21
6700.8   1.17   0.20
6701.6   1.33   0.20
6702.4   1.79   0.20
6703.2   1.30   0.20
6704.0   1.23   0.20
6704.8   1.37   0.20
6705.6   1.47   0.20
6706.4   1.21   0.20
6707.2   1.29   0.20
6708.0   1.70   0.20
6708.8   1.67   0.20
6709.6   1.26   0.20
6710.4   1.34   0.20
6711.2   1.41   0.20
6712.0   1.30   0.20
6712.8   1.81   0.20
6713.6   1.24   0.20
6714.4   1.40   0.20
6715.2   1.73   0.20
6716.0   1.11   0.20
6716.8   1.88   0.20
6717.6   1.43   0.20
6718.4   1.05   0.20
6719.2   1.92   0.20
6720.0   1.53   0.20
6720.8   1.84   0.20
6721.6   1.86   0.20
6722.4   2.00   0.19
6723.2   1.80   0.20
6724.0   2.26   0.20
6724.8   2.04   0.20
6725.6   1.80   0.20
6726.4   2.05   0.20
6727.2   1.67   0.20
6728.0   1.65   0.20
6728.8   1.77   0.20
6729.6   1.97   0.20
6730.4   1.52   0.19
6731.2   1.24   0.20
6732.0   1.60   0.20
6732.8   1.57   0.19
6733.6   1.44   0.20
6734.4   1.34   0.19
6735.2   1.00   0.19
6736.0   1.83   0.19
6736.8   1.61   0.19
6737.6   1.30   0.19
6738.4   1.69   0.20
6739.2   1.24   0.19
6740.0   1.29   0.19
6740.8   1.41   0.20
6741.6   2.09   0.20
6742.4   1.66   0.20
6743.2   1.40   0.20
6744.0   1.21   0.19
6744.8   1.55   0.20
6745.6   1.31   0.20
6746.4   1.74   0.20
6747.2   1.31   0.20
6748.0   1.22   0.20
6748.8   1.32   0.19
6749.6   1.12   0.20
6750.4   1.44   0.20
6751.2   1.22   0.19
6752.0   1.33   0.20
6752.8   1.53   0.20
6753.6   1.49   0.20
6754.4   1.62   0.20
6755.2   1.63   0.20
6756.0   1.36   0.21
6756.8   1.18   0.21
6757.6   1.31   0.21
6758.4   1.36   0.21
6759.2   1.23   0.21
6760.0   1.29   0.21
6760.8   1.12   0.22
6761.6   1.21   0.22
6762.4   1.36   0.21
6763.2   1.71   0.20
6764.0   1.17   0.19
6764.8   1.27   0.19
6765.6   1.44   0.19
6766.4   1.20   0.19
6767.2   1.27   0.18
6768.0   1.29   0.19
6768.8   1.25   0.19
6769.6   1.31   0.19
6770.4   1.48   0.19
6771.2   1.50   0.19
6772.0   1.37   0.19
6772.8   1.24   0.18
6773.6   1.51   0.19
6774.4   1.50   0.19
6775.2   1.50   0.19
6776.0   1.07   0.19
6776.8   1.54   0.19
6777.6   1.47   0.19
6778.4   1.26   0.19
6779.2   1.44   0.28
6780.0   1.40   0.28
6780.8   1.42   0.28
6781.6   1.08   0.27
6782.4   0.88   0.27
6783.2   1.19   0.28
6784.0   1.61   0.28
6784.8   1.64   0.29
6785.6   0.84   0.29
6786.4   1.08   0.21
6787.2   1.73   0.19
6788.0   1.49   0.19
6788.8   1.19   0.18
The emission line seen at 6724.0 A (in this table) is H-gamma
